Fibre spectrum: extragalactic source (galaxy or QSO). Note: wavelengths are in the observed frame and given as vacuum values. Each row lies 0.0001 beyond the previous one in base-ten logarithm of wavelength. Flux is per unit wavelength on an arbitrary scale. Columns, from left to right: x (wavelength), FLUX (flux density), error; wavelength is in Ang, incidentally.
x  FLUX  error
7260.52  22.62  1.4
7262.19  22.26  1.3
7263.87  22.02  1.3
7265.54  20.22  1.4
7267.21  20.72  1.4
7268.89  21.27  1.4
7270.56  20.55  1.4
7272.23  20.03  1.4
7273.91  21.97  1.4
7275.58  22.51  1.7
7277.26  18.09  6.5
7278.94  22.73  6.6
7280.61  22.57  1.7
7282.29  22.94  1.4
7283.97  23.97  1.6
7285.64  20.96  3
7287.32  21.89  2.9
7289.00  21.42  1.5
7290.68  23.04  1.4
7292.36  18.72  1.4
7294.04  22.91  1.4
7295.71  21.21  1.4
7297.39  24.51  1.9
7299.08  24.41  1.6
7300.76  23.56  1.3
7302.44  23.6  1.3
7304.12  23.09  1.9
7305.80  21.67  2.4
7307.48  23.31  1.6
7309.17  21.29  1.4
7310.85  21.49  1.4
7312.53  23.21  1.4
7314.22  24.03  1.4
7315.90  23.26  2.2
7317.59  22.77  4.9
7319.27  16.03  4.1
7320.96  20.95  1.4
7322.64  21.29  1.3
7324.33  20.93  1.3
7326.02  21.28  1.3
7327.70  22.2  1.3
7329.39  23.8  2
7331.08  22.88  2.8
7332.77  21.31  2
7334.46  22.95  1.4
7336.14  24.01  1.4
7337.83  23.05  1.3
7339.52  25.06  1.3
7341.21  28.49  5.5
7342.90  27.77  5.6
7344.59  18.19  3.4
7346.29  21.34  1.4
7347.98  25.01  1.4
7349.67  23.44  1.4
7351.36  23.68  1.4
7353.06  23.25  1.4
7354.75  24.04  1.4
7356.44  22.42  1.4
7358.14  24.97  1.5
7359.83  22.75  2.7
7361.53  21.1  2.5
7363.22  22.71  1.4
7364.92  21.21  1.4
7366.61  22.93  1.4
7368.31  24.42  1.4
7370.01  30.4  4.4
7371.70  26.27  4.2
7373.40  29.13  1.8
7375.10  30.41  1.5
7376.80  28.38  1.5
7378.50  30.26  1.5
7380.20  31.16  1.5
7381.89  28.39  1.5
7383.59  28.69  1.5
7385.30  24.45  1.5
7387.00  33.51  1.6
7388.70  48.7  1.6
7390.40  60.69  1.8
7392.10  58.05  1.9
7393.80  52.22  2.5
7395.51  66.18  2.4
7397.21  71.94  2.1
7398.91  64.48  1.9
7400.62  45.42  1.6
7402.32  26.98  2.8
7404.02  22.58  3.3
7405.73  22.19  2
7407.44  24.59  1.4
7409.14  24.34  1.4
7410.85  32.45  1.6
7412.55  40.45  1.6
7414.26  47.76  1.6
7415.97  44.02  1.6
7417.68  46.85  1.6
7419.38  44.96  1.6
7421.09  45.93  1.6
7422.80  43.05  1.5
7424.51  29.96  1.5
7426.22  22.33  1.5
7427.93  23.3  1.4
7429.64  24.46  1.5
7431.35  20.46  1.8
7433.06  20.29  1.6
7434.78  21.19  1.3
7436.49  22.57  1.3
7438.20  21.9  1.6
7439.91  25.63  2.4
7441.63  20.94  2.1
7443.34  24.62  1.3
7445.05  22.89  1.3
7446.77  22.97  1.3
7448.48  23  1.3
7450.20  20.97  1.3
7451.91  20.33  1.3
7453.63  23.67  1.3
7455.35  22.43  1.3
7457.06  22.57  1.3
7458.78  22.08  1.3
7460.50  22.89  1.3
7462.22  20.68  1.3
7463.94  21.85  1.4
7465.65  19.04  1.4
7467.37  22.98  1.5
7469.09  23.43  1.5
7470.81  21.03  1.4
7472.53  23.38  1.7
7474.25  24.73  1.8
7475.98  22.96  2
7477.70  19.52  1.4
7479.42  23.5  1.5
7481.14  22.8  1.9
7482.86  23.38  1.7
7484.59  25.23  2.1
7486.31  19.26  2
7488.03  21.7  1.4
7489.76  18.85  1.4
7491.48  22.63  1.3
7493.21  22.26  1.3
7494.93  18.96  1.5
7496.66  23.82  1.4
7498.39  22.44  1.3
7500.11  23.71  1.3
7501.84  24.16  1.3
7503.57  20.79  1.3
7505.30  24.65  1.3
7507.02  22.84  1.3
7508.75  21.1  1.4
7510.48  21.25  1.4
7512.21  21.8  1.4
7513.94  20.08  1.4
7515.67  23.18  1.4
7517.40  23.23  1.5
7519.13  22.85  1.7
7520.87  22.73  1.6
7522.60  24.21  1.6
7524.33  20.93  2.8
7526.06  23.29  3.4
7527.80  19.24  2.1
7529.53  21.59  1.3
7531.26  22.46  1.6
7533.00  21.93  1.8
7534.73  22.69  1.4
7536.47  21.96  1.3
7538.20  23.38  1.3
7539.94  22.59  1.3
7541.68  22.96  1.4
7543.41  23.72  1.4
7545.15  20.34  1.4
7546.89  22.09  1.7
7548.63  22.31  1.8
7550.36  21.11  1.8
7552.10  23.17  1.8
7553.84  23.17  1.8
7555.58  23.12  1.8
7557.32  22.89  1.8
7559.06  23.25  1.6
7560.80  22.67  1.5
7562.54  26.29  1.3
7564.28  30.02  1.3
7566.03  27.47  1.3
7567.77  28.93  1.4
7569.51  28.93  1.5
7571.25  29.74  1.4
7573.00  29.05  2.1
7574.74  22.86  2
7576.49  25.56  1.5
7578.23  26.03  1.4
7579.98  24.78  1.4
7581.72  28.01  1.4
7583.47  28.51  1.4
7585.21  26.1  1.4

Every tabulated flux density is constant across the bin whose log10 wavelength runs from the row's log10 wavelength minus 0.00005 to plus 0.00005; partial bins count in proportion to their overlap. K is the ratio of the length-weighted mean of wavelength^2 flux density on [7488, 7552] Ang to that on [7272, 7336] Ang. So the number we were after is 1.06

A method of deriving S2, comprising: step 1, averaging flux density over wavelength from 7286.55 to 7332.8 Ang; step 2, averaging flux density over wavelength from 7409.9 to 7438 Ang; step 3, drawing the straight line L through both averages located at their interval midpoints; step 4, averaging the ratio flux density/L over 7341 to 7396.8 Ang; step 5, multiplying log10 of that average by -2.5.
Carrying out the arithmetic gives -0.10 mag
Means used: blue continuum 22.2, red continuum 32.8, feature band 30.8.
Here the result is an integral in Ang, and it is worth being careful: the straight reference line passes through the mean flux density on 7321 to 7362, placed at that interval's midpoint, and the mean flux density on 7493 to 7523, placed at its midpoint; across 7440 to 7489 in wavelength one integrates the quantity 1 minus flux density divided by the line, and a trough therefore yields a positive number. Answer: 0.5 Ang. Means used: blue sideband 23.1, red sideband 22.4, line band 22.4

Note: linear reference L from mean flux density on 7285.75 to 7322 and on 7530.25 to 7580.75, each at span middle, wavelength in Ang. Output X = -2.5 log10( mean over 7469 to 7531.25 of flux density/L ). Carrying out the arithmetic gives 0.075 mag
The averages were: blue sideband 22.2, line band 22.3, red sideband 24.3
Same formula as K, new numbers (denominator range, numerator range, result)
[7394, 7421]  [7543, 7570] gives 0.60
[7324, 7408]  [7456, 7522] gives 0.76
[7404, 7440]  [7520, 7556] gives 0.75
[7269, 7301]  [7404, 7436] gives 1.50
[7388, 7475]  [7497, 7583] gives 0.77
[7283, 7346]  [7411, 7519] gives 1.15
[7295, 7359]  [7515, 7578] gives 1.10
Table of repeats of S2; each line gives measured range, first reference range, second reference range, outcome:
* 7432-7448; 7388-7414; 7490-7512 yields 0.494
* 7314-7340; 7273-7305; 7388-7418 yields 0.316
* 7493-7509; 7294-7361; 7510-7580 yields 0.045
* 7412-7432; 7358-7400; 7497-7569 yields -0.108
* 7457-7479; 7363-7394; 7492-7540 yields 0.179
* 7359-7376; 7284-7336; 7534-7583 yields -0.108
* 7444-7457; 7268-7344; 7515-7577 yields 0.040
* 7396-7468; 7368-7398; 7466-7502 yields 0.072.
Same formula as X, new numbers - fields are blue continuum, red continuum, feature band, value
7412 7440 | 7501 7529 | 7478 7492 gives 0.161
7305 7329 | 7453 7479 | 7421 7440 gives -0.177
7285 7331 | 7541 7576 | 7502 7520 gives 0.092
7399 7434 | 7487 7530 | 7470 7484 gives 0.143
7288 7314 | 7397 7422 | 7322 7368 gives 0.260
